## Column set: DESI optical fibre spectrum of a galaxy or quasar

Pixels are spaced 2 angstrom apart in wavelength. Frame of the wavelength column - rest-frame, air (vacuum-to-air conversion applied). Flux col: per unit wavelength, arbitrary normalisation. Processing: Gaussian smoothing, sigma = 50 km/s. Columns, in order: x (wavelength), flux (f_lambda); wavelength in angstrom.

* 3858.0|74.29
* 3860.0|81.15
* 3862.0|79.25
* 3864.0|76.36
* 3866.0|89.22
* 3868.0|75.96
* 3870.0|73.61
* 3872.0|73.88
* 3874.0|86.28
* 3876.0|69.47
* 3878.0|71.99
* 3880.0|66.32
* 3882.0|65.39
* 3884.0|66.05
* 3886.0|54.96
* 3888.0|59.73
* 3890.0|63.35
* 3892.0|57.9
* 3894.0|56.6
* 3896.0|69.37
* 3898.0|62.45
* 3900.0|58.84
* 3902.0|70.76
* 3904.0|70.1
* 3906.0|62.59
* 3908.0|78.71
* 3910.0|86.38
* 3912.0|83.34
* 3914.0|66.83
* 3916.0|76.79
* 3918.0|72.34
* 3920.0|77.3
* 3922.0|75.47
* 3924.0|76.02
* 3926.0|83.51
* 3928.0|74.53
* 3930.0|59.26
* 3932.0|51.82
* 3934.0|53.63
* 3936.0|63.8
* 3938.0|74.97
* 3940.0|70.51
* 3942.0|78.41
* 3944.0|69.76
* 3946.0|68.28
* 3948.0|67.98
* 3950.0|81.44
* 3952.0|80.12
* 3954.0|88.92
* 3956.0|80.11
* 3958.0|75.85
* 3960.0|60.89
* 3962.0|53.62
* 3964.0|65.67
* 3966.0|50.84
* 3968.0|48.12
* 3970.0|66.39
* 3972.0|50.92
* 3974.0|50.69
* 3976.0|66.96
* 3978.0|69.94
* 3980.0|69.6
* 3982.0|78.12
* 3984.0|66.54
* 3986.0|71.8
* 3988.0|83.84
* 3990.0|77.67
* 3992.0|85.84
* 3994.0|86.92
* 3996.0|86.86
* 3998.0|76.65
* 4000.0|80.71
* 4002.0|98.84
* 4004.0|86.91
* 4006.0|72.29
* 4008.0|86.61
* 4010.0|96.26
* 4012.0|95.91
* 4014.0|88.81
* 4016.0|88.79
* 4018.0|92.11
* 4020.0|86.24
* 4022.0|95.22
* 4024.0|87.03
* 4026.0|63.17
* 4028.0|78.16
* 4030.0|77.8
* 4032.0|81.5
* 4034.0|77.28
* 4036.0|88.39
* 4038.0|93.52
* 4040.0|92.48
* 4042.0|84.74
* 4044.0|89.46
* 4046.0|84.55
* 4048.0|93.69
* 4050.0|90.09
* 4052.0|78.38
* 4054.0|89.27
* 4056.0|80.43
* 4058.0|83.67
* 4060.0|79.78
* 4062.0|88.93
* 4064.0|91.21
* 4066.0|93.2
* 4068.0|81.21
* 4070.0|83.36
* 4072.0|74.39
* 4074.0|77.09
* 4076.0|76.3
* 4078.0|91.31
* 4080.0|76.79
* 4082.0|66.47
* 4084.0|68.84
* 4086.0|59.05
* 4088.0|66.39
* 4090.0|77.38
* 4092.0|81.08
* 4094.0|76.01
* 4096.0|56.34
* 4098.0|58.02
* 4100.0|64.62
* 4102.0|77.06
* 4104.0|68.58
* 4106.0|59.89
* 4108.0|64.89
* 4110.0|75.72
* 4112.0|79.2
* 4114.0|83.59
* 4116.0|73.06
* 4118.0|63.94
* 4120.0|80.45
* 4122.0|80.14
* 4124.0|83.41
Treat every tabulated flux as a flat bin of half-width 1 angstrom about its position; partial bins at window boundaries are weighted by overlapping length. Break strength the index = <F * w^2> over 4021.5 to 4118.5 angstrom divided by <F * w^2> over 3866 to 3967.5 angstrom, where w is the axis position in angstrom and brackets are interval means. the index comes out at 1.21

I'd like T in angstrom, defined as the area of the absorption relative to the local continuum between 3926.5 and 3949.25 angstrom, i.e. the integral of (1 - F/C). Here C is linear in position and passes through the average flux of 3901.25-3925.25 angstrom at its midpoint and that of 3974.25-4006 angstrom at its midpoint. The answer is 2.6 angstrom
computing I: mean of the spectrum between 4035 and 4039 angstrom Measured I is 91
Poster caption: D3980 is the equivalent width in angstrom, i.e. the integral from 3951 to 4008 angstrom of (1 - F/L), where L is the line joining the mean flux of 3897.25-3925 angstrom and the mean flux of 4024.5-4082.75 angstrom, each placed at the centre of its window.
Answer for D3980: 3.67 angstrom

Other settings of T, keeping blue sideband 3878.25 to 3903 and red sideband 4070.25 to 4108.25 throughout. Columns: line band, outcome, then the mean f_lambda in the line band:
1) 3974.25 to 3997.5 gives -3.17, 75.9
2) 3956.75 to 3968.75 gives 1.09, 59.8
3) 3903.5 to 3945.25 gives -4.84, 71.7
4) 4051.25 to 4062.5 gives -2.21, 83.3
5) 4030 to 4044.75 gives -3.70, 86.1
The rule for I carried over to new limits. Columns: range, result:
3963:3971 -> 57.8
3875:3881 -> 69.3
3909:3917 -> 78.3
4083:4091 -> 67.9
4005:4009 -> 79.5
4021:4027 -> 81.8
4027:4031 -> 78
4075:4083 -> 77.7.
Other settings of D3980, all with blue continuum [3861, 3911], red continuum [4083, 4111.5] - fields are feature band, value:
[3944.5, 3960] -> -1.53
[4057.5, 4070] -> -3.22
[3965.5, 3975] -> 2.15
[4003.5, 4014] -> -2.86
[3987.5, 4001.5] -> -2.86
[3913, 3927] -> -1.18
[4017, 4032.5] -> -3.12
